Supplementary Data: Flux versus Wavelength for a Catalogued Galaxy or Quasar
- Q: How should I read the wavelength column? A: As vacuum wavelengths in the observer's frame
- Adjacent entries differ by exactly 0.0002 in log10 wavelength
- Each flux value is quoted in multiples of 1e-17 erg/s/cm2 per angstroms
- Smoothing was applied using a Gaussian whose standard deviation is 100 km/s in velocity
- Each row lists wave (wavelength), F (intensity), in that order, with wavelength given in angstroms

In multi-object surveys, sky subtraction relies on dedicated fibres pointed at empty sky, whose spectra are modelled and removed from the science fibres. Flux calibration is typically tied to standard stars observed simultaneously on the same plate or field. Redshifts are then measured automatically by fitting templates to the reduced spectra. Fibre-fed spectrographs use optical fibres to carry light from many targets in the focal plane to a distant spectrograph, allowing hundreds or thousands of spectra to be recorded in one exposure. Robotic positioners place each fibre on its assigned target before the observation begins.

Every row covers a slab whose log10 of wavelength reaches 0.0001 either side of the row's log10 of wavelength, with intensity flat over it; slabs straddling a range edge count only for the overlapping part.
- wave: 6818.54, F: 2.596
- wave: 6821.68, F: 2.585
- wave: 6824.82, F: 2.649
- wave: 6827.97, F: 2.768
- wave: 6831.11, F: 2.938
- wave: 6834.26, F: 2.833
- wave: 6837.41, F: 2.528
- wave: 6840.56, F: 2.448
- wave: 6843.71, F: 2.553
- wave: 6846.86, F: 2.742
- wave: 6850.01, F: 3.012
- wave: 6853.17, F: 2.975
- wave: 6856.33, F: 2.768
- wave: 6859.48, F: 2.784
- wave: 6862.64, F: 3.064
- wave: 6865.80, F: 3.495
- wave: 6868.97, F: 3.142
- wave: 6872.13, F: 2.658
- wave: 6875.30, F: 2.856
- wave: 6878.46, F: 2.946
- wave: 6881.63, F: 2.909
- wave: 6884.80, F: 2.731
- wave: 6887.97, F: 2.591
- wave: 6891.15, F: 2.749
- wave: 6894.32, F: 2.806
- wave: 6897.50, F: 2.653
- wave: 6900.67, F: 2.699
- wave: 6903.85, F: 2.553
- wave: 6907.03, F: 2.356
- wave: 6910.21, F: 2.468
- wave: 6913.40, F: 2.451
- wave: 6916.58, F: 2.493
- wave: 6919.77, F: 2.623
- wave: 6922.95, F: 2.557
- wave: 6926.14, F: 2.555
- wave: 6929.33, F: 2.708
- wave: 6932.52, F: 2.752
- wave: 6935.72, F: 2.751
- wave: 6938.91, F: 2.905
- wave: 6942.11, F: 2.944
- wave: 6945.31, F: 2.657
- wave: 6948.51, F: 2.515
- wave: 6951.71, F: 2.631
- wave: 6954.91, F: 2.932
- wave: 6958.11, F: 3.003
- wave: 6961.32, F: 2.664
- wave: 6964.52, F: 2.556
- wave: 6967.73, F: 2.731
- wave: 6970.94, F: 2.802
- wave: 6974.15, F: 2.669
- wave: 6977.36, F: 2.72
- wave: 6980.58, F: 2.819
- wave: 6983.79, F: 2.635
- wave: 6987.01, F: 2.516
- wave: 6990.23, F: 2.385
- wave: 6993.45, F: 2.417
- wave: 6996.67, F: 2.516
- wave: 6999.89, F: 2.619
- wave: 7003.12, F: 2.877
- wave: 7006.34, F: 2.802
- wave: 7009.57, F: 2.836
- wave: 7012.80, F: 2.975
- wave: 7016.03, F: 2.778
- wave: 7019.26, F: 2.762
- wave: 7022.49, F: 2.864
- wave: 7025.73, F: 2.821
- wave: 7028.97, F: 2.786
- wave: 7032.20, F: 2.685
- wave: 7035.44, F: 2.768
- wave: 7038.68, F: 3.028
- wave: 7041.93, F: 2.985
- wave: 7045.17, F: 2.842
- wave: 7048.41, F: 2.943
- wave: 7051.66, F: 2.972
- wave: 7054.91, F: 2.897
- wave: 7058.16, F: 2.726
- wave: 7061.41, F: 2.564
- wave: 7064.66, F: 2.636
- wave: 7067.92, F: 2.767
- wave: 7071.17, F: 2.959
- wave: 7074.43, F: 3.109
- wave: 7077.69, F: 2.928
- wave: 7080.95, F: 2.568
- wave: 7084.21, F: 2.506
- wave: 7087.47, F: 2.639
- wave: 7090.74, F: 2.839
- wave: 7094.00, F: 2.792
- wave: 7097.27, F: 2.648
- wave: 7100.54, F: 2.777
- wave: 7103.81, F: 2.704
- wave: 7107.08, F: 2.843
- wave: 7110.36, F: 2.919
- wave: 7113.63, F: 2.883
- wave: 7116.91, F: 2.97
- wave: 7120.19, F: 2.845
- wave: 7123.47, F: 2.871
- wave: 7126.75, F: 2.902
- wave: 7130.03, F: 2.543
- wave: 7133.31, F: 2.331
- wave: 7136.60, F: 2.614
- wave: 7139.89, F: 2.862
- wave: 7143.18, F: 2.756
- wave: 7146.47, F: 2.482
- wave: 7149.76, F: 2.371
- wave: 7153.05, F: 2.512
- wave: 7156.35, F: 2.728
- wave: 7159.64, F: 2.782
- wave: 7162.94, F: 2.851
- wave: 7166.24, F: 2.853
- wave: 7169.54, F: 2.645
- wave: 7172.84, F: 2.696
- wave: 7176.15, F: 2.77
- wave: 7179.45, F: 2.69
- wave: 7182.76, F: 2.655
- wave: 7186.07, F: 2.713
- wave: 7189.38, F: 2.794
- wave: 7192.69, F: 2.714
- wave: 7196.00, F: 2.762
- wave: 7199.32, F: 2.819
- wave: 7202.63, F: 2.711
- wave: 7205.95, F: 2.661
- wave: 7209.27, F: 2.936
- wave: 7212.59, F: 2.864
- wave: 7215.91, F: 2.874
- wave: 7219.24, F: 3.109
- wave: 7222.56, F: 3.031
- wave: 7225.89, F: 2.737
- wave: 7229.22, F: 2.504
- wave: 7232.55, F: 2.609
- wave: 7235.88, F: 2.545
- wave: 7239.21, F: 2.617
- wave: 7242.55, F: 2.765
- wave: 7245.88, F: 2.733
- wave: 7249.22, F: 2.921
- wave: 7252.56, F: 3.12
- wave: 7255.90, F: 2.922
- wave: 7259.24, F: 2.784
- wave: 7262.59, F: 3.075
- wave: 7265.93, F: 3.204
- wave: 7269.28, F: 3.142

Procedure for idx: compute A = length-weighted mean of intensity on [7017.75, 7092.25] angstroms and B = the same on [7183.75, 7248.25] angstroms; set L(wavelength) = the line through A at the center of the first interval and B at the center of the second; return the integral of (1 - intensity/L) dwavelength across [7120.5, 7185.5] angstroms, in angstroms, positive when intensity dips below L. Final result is 2.3 angstroms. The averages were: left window 2.81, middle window 2.68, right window 2.76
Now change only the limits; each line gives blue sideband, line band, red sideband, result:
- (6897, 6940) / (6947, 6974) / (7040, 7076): -0.47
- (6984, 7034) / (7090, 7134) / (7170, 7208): -1.08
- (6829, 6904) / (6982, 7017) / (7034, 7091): 1.83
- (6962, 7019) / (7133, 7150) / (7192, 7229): 1.10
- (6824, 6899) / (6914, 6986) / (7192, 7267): 2.94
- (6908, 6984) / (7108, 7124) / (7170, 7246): -0.98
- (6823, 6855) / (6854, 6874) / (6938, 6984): -1.74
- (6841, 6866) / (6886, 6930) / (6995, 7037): 3.89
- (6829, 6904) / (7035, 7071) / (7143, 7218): -0.98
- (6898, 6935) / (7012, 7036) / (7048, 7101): -0.79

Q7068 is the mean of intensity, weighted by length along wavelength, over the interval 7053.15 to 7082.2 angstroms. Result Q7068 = 2.8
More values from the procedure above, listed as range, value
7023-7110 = 2.8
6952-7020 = 2.71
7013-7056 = 2.86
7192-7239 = 2.77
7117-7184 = 2.69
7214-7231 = 2.85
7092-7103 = 2.74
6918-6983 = 2.72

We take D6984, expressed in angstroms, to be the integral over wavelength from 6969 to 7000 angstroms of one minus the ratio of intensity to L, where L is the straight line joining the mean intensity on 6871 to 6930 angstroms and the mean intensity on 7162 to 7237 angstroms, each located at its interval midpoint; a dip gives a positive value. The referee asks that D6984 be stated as 0.8 angstroms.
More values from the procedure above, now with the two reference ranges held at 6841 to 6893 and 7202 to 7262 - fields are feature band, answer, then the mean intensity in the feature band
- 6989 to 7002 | 1.6 angstroms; 2.5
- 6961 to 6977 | 0.9 angstroms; 2.69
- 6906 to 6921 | 2.0 angstroms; 2.48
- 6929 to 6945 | 0.3 angstroms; 2.81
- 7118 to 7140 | 0.9 angstroms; 2.71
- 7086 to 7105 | 0.6 angstroms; 2.73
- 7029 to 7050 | -0.2 angstroms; 2.87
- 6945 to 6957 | 0.6 angstroms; 2.7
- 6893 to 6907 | 1.1 angstroms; 2.64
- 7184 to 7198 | 0.3 angstroms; 2.74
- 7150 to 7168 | 0.7 angstroms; 2.72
